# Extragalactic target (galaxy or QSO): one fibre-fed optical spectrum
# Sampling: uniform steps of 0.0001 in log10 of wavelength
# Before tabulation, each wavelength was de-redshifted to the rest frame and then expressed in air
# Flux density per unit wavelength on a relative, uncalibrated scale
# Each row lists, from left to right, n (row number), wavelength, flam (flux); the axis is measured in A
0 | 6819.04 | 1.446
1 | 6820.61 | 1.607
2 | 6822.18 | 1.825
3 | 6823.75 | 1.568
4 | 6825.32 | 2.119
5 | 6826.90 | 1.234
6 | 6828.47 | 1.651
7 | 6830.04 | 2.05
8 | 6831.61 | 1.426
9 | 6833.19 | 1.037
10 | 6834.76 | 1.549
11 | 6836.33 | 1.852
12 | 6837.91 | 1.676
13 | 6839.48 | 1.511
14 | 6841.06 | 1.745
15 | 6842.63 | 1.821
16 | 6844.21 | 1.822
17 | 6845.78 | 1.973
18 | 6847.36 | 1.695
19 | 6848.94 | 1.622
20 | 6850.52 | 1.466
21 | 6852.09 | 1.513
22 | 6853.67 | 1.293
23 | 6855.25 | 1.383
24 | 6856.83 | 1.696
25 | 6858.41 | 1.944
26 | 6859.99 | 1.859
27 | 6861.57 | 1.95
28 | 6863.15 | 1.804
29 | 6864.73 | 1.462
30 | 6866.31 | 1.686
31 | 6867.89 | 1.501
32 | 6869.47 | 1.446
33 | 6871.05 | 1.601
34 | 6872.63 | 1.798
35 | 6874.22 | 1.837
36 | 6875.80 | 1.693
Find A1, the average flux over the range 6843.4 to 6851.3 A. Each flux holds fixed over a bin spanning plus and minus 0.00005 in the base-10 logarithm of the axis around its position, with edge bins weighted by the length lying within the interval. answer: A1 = 1.71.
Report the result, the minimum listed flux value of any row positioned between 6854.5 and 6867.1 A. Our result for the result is 1.383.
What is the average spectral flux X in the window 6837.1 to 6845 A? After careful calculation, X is 1.72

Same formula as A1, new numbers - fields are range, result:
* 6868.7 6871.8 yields 1.52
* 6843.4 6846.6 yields 1.89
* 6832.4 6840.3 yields 1.53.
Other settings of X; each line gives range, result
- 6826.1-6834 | 1.48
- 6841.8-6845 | 1.82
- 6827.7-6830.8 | 1.85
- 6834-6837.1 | 1.7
